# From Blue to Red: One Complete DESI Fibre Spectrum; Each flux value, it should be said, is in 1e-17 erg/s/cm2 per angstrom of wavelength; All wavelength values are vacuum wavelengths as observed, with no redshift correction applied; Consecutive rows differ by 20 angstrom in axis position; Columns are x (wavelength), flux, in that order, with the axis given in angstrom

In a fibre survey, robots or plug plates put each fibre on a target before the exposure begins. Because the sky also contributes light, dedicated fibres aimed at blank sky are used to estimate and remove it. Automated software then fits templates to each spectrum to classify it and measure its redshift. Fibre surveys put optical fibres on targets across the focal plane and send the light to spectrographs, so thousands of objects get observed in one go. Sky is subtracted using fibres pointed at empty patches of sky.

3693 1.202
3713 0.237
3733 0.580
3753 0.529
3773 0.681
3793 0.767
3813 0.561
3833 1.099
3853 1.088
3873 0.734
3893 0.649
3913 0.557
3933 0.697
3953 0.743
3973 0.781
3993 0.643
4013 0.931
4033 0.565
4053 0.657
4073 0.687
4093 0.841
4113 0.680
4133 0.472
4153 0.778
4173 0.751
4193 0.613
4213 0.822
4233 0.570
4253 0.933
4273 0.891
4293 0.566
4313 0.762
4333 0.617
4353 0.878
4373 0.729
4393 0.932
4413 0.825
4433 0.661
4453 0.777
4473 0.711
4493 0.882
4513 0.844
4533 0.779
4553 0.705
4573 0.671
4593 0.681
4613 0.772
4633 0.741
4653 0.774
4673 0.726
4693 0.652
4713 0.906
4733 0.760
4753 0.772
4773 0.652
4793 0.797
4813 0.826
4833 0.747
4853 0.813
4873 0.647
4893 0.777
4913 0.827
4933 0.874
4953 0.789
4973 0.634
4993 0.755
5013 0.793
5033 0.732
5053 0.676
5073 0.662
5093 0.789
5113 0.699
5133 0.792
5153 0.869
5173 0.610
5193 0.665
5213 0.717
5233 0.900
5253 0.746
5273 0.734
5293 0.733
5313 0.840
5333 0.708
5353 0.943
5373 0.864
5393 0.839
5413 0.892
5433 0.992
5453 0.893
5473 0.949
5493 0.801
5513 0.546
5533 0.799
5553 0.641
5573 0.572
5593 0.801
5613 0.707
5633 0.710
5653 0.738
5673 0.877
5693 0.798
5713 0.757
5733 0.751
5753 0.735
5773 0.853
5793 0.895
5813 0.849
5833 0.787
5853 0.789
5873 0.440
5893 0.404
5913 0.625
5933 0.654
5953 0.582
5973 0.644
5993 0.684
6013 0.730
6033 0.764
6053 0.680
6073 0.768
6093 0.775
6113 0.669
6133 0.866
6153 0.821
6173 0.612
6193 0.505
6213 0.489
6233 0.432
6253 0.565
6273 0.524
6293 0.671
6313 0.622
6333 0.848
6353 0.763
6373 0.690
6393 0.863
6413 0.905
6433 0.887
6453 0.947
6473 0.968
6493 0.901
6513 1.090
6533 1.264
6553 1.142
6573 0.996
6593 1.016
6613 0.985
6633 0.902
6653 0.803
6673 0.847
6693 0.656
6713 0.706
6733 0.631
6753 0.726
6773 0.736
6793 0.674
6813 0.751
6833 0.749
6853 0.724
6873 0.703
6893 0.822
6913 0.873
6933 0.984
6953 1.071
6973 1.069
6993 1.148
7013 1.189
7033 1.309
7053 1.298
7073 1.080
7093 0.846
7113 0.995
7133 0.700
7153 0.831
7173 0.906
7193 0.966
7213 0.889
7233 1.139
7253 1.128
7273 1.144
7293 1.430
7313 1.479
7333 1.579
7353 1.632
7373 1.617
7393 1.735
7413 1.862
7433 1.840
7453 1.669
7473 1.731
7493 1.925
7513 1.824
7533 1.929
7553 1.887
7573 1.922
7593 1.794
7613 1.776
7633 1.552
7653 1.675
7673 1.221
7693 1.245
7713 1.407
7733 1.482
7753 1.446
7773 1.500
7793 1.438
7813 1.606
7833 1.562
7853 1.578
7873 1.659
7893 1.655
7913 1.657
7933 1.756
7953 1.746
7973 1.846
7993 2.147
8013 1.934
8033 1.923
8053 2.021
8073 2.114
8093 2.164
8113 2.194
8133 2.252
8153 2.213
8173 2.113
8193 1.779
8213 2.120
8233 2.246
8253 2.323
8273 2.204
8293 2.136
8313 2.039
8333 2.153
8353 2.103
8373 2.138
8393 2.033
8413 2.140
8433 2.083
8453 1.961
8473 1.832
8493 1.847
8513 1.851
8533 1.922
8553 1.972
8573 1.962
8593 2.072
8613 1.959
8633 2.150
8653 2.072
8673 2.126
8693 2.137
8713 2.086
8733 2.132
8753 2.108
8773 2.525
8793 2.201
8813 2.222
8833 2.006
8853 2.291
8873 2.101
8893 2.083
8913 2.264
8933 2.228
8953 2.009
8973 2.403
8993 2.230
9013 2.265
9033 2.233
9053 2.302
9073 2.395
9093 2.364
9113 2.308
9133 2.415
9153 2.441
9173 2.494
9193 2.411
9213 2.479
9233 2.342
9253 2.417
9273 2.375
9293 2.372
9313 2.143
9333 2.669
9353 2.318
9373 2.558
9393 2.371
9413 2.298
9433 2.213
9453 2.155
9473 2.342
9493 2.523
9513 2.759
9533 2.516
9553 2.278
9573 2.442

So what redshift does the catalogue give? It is 0.000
